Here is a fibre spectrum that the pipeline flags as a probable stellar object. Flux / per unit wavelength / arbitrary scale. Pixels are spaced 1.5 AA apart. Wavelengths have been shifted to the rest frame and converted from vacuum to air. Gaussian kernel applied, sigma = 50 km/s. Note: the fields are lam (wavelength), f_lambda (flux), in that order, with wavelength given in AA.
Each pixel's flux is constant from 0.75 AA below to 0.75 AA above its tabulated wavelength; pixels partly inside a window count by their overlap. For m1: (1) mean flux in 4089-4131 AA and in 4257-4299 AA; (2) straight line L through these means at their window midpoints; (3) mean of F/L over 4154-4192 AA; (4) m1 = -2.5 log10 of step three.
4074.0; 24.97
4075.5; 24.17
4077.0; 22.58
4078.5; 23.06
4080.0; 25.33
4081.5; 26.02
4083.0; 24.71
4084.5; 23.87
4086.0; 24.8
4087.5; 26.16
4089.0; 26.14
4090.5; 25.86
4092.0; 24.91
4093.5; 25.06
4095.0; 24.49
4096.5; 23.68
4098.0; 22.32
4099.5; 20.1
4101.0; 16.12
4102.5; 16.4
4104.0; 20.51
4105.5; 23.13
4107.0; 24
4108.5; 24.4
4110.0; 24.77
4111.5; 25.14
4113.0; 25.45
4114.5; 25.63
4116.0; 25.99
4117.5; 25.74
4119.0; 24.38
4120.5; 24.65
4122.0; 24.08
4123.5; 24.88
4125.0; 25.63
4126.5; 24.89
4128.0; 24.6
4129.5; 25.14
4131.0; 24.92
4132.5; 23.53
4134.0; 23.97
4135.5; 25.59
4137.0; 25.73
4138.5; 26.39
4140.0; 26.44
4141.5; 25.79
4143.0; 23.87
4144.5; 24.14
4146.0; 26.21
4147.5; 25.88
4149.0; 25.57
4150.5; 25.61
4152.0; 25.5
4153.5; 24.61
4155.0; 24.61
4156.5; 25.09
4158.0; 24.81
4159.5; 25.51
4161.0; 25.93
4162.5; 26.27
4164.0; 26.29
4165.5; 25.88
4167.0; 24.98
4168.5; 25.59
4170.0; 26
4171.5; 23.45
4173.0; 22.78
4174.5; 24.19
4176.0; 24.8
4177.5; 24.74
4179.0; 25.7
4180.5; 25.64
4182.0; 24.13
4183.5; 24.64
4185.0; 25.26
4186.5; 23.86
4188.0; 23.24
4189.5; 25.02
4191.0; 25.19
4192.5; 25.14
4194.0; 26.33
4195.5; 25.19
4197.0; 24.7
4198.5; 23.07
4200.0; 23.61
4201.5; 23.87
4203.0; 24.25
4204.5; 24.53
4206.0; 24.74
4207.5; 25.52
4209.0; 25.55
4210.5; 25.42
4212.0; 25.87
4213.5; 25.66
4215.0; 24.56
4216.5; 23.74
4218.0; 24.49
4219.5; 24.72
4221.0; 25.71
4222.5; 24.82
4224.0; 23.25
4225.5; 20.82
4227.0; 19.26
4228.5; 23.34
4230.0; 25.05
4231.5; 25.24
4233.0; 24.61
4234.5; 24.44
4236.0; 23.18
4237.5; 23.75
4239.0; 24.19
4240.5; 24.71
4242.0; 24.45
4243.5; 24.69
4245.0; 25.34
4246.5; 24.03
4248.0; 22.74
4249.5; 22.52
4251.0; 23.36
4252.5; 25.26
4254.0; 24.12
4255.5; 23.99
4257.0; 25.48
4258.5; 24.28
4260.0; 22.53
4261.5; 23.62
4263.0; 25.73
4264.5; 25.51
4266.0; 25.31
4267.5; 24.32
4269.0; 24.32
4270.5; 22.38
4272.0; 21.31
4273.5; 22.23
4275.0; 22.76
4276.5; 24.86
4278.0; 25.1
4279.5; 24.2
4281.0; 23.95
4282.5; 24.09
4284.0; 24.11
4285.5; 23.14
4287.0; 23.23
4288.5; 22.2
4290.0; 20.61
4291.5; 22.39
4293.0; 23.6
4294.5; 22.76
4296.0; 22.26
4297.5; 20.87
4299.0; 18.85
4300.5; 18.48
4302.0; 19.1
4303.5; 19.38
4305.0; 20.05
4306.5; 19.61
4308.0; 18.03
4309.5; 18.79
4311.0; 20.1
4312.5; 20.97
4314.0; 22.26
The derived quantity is -0.06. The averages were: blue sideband 23.8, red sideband 23.4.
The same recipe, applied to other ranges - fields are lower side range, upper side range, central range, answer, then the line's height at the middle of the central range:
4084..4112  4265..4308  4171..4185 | -0.08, 22.8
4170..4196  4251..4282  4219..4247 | 0.02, 24.3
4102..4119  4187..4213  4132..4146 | -0.04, 24.2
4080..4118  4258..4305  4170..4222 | -0.07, 23.3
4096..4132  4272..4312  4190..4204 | -0.09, 22.7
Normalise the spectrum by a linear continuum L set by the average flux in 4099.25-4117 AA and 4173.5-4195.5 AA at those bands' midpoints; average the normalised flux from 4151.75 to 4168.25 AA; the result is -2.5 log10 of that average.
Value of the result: -0.05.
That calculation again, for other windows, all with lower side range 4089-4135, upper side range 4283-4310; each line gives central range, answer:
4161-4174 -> -0.10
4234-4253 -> -0.10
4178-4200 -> -0.10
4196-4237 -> -0.09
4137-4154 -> -0.10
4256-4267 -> -0.14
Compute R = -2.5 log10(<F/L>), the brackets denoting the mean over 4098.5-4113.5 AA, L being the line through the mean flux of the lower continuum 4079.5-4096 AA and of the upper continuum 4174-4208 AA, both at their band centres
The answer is 0.145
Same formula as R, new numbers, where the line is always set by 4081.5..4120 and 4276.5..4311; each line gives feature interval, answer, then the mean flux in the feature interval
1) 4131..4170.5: -0.10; 25.4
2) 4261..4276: -0.09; 23.8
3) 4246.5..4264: -0.09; 24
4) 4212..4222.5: -0.11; 24.9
